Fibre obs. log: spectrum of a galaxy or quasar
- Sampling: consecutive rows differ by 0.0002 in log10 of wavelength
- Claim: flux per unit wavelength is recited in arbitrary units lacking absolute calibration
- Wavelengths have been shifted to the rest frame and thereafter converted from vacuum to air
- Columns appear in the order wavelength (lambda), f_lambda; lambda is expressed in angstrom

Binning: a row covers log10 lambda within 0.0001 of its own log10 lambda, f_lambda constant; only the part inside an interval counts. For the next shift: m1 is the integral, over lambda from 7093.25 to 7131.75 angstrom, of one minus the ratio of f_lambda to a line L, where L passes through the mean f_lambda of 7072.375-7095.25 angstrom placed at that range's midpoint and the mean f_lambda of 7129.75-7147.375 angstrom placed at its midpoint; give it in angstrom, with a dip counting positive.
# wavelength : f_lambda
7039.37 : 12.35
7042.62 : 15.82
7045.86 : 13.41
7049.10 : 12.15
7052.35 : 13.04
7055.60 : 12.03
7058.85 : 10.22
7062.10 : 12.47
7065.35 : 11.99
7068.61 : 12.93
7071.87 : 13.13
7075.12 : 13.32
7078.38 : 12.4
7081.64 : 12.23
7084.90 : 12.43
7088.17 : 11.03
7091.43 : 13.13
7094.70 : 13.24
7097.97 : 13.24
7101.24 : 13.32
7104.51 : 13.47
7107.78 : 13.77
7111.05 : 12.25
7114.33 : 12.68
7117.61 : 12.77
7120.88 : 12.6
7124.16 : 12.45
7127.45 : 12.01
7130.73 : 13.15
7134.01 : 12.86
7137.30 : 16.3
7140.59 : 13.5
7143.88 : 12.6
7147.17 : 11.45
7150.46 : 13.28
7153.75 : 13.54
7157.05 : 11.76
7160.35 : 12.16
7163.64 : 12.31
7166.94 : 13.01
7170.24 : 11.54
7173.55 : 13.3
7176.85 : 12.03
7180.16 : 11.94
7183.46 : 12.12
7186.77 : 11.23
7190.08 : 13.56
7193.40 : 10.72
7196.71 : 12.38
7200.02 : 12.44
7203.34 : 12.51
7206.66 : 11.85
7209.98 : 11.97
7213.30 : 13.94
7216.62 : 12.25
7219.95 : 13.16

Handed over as 0.33 angstrom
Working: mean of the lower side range 12.5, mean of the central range 12.9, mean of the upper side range 13.5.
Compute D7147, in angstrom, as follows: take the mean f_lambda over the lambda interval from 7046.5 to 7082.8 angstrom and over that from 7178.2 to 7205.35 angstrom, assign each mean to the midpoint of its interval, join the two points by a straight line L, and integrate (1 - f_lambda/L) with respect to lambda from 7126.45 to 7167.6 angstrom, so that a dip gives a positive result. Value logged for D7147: -2.4 angstrom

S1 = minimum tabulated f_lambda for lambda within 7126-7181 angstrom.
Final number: 11.45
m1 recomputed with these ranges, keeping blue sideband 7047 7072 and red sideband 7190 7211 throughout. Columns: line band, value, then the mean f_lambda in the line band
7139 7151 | -0.5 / 12.7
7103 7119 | -1.1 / 13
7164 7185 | -0.3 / 12.3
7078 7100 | -0.6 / 12.5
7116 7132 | -0.6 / 12.6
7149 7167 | -0.7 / 12.6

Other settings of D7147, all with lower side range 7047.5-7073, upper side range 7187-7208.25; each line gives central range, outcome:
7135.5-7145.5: -1.6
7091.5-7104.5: -1.1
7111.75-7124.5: -0.4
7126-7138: -1.2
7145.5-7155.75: -0.4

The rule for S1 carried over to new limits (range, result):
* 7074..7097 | 11.03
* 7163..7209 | 10.72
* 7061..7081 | 11.99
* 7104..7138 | 12.01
